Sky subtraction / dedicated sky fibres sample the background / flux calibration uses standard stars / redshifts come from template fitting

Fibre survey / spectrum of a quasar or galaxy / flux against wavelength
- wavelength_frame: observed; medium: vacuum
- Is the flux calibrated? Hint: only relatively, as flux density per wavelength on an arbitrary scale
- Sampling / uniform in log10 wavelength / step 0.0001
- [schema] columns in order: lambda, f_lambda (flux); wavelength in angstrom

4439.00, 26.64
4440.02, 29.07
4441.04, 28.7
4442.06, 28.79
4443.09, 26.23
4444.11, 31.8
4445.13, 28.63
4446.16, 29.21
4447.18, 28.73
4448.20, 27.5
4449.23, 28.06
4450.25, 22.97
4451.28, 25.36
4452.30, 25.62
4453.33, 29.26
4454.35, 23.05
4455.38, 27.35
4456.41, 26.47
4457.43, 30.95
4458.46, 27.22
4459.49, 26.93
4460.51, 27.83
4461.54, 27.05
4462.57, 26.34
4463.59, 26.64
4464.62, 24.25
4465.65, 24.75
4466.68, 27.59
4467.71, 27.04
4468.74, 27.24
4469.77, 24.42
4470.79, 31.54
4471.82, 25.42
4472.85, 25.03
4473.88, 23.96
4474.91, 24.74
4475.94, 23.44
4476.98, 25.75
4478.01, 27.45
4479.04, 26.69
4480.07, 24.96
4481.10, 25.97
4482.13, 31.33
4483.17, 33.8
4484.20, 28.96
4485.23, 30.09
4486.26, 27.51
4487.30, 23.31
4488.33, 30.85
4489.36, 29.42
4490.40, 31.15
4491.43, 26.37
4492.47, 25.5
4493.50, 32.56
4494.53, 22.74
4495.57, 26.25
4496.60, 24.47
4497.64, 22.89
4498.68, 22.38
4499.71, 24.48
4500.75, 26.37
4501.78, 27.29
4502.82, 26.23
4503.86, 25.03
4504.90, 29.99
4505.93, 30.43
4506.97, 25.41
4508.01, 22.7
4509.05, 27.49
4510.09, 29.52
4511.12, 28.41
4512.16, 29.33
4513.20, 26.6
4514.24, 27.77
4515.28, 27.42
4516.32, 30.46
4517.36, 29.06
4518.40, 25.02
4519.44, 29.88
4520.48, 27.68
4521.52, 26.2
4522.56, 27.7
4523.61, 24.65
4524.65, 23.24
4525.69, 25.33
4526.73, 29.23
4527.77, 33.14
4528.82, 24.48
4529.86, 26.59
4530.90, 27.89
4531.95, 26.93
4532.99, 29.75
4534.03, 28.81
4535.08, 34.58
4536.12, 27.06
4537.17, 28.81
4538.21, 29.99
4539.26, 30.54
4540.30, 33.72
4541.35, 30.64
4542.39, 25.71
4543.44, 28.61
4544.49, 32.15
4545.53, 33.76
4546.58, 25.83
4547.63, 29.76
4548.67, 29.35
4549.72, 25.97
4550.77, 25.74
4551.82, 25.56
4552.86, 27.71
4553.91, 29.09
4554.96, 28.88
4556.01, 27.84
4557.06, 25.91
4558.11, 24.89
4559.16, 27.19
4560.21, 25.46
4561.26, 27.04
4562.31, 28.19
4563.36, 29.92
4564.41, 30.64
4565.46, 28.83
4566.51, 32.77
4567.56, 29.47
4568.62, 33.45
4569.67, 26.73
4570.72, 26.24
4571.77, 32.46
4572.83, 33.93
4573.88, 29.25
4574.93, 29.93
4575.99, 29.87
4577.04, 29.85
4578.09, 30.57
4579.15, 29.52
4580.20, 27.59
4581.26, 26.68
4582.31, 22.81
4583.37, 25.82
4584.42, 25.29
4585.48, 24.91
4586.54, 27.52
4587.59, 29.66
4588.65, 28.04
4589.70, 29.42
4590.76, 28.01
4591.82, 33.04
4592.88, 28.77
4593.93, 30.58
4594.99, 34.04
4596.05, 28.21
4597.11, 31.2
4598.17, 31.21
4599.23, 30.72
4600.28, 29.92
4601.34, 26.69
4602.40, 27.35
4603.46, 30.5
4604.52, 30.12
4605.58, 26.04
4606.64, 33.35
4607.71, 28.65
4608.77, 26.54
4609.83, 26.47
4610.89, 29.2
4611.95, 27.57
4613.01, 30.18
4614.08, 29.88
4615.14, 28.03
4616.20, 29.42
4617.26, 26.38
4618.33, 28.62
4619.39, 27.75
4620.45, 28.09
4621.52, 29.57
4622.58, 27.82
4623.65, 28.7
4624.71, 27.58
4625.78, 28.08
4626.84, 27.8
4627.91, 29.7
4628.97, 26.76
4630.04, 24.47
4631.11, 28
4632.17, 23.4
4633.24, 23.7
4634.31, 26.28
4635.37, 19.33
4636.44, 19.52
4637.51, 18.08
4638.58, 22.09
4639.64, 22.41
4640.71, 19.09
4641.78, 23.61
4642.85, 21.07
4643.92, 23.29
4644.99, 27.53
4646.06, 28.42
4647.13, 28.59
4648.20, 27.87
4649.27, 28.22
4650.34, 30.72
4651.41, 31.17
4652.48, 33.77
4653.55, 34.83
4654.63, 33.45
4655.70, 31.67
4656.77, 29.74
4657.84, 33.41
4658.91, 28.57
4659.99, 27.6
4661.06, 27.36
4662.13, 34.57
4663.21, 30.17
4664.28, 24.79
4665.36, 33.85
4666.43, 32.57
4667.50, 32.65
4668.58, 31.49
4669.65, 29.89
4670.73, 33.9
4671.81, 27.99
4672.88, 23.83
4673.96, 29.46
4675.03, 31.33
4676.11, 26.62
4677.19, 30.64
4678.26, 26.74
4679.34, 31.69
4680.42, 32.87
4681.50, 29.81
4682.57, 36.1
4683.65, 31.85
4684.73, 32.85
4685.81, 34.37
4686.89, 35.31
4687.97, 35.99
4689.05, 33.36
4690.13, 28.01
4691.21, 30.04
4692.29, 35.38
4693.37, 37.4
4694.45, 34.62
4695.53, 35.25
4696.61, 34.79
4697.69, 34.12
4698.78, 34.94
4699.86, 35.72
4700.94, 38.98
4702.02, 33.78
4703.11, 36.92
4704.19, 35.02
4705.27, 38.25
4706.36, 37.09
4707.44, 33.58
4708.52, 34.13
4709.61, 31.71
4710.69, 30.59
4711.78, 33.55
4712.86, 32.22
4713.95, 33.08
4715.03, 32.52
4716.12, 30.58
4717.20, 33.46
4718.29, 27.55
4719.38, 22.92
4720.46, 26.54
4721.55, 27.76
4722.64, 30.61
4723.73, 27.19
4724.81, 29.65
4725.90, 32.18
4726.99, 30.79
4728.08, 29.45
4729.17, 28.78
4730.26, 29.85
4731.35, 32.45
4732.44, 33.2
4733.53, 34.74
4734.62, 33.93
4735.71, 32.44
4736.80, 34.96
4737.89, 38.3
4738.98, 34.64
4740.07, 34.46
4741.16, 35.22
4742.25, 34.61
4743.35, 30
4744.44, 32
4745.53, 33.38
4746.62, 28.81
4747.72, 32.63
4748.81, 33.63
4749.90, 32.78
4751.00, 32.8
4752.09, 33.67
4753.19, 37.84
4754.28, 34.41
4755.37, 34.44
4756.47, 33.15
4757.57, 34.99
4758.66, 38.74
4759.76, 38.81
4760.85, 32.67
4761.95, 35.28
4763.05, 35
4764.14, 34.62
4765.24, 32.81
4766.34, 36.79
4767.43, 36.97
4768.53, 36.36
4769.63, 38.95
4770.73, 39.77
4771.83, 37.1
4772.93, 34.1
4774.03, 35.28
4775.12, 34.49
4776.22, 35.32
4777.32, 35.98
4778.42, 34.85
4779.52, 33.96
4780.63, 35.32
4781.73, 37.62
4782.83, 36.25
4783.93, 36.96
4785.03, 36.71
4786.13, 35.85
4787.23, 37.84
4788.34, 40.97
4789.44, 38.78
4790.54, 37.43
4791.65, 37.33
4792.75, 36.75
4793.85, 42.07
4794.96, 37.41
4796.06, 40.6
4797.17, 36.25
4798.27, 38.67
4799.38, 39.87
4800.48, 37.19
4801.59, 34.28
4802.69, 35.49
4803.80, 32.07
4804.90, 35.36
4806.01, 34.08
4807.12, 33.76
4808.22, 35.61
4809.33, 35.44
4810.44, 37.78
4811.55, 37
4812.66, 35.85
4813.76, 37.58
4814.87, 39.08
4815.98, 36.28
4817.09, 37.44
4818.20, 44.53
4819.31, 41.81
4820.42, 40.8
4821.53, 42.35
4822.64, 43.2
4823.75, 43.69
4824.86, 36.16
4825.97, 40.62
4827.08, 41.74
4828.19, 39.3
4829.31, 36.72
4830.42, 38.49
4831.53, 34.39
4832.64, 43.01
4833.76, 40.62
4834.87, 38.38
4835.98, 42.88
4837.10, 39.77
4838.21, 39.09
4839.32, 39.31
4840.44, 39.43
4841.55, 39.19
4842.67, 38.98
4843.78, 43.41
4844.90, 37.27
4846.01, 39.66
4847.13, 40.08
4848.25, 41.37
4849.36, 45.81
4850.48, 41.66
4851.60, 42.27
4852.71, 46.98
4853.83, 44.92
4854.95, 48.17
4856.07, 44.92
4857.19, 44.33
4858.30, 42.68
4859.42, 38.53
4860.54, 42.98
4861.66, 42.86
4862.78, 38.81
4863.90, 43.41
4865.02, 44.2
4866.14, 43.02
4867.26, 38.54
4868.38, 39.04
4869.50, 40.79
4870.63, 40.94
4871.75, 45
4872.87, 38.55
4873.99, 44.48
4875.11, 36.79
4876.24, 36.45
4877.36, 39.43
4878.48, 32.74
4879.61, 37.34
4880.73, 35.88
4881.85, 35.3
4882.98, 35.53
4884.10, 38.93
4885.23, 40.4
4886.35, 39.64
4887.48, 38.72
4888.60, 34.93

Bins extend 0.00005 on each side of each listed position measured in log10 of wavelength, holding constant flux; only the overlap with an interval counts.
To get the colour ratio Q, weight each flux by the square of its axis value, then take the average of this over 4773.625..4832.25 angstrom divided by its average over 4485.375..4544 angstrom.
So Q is 1.54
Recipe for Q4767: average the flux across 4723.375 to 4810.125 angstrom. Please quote 35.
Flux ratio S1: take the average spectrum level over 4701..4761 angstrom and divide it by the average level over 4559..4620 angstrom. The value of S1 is 1.1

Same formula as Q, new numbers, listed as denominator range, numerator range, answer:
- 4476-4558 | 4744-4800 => 1.45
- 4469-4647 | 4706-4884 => 1.48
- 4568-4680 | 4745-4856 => 1.44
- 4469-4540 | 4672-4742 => 1.29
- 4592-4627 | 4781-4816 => 1.38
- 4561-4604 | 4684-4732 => 1.18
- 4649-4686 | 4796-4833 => 1.31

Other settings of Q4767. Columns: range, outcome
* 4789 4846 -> 38.5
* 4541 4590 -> 28.4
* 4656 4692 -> 30.9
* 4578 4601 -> 28.7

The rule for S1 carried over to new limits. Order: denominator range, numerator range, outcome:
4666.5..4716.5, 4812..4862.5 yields 1.24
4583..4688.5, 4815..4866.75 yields 1.43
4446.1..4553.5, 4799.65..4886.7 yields 1.45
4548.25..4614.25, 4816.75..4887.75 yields 1.41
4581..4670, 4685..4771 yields 1.19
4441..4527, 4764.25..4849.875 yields 1.41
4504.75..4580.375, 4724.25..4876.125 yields 1.32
